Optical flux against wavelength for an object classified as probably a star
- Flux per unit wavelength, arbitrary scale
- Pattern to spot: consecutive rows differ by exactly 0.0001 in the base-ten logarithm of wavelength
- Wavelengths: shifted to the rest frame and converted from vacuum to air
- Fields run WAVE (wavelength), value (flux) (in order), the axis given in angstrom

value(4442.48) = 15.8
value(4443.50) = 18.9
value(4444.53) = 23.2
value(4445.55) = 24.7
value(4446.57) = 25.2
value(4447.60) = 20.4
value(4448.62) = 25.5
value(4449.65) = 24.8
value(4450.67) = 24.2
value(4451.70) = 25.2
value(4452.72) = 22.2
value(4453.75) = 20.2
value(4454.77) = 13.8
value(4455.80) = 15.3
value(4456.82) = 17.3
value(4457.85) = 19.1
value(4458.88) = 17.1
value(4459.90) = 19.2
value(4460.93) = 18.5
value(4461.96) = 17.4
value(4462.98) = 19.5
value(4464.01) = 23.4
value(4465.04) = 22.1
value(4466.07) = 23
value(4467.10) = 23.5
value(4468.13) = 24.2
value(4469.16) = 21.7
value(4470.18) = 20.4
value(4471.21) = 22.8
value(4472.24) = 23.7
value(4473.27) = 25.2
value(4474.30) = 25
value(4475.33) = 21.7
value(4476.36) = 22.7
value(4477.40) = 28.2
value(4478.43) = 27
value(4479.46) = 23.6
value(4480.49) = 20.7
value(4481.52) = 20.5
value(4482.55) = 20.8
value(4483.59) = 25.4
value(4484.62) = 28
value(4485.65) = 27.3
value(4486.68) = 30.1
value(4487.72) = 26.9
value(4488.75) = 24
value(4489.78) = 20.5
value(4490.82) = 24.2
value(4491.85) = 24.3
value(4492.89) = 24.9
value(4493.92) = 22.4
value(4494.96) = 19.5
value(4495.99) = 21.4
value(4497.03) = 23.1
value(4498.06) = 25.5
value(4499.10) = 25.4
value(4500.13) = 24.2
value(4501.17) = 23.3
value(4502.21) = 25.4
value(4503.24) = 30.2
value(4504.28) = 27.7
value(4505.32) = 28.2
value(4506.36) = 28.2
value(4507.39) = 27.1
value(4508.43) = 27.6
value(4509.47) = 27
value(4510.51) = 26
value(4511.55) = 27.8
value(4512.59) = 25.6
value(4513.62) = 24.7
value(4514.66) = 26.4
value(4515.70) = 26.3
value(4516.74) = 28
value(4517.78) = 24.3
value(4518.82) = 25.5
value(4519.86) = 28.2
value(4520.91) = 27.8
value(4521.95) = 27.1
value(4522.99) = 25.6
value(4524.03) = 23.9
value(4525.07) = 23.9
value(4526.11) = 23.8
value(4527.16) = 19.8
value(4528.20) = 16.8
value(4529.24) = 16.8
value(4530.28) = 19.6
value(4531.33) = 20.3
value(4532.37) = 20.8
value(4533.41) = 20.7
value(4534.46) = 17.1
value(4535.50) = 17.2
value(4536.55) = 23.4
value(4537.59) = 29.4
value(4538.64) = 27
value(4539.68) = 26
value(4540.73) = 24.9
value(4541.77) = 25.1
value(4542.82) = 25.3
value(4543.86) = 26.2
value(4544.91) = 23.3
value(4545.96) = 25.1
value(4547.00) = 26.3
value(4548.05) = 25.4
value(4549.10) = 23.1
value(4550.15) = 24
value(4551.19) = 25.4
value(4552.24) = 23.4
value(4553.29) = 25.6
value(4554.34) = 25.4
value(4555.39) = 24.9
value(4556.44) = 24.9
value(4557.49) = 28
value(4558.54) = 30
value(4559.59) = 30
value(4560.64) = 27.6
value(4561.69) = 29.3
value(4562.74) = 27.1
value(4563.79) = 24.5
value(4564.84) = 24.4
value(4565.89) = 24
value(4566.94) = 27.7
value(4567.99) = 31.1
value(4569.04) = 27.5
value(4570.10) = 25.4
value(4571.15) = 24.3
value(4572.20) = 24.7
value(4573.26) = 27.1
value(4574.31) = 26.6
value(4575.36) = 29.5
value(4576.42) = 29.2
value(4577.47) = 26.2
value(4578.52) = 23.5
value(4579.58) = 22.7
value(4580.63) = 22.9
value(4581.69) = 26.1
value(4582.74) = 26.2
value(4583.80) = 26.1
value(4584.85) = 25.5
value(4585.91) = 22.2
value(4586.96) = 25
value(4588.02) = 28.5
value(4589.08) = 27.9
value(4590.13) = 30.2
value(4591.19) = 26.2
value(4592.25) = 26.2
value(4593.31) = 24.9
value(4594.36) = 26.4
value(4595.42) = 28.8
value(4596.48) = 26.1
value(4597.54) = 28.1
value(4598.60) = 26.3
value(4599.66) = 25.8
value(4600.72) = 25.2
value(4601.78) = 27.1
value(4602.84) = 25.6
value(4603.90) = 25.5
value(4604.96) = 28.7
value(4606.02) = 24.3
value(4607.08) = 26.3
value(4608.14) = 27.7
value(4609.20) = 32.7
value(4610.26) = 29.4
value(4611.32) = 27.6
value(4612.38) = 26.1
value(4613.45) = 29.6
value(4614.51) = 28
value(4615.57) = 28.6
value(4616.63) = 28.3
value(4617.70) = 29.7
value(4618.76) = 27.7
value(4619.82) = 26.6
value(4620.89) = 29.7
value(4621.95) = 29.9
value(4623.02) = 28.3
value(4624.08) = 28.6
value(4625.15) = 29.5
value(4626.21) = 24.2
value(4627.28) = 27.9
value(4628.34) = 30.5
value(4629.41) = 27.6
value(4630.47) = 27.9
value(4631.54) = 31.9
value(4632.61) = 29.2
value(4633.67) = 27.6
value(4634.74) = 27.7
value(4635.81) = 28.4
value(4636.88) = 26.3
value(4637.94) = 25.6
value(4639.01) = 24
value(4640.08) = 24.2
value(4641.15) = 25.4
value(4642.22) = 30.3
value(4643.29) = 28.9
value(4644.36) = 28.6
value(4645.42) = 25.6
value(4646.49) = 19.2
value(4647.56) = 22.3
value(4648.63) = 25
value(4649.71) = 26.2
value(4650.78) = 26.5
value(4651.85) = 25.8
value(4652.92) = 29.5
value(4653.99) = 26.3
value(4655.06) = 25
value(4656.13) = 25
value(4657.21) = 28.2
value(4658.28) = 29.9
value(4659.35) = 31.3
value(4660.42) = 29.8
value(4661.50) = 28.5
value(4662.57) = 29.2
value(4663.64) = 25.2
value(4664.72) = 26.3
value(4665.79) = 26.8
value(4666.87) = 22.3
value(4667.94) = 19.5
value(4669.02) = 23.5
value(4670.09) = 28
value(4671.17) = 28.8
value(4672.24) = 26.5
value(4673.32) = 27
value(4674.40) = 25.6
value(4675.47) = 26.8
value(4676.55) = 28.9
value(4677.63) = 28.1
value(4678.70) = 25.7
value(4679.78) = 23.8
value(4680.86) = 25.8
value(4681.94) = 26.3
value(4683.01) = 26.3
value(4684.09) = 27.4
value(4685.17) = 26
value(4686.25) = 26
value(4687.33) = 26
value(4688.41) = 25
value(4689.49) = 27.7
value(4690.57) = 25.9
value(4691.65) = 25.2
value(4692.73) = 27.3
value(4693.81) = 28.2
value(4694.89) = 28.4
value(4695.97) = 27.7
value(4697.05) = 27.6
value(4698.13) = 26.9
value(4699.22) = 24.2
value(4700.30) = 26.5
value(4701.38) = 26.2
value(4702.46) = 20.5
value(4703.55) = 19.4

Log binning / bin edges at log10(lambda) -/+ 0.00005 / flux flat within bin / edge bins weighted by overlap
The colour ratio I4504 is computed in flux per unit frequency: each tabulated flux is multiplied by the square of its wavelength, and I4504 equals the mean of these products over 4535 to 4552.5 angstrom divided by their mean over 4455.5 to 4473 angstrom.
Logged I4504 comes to 1.2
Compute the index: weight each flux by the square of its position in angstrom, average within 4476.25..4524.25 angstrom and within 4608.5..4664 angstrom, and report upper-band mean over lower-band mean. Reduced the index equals 1.2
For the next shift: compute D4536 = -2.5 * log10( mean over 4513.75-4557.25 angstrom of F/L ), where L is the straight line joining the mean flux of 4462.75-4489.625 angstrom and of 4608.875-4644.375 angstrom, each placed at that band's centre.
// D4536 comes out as 0.07 mag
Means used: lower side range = 23.9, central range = 24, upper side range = 28.1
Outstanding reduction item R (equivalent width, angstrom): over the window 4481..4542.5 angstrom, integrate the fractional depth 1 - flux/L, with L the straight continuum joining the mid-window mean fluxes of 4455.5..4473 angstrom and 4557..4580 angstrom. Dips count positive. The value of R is -2.81 angstrom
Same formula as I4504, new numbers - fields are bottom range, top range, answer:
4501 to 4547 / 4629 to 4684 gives 1.14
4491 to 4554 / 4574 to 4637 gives 1.16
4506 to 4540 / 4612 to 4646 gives 1.21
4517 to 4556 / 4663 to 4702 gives 1.17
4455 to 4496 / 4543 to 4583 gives 1.20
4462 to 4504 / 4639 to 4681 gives 1.19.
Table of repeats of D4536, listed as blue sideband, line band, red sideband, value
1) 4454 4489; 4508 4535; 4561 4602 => 0.01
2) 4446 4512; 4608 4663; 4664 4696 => -0.08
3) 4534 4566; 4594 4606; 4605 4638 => 0.03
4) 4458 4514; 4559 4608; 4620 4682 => -0.03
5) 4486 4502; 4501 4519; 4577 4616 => -0.10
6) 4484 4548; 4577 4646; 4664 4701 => -0.07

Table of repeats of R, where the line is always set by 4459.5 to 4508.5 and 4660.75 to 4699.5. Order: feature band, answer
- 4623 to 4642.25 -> -1.32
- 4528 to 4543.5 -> 1.51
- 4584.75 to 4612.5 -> -1.64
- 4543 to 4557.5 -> -0.13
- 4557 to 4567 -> -0.94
